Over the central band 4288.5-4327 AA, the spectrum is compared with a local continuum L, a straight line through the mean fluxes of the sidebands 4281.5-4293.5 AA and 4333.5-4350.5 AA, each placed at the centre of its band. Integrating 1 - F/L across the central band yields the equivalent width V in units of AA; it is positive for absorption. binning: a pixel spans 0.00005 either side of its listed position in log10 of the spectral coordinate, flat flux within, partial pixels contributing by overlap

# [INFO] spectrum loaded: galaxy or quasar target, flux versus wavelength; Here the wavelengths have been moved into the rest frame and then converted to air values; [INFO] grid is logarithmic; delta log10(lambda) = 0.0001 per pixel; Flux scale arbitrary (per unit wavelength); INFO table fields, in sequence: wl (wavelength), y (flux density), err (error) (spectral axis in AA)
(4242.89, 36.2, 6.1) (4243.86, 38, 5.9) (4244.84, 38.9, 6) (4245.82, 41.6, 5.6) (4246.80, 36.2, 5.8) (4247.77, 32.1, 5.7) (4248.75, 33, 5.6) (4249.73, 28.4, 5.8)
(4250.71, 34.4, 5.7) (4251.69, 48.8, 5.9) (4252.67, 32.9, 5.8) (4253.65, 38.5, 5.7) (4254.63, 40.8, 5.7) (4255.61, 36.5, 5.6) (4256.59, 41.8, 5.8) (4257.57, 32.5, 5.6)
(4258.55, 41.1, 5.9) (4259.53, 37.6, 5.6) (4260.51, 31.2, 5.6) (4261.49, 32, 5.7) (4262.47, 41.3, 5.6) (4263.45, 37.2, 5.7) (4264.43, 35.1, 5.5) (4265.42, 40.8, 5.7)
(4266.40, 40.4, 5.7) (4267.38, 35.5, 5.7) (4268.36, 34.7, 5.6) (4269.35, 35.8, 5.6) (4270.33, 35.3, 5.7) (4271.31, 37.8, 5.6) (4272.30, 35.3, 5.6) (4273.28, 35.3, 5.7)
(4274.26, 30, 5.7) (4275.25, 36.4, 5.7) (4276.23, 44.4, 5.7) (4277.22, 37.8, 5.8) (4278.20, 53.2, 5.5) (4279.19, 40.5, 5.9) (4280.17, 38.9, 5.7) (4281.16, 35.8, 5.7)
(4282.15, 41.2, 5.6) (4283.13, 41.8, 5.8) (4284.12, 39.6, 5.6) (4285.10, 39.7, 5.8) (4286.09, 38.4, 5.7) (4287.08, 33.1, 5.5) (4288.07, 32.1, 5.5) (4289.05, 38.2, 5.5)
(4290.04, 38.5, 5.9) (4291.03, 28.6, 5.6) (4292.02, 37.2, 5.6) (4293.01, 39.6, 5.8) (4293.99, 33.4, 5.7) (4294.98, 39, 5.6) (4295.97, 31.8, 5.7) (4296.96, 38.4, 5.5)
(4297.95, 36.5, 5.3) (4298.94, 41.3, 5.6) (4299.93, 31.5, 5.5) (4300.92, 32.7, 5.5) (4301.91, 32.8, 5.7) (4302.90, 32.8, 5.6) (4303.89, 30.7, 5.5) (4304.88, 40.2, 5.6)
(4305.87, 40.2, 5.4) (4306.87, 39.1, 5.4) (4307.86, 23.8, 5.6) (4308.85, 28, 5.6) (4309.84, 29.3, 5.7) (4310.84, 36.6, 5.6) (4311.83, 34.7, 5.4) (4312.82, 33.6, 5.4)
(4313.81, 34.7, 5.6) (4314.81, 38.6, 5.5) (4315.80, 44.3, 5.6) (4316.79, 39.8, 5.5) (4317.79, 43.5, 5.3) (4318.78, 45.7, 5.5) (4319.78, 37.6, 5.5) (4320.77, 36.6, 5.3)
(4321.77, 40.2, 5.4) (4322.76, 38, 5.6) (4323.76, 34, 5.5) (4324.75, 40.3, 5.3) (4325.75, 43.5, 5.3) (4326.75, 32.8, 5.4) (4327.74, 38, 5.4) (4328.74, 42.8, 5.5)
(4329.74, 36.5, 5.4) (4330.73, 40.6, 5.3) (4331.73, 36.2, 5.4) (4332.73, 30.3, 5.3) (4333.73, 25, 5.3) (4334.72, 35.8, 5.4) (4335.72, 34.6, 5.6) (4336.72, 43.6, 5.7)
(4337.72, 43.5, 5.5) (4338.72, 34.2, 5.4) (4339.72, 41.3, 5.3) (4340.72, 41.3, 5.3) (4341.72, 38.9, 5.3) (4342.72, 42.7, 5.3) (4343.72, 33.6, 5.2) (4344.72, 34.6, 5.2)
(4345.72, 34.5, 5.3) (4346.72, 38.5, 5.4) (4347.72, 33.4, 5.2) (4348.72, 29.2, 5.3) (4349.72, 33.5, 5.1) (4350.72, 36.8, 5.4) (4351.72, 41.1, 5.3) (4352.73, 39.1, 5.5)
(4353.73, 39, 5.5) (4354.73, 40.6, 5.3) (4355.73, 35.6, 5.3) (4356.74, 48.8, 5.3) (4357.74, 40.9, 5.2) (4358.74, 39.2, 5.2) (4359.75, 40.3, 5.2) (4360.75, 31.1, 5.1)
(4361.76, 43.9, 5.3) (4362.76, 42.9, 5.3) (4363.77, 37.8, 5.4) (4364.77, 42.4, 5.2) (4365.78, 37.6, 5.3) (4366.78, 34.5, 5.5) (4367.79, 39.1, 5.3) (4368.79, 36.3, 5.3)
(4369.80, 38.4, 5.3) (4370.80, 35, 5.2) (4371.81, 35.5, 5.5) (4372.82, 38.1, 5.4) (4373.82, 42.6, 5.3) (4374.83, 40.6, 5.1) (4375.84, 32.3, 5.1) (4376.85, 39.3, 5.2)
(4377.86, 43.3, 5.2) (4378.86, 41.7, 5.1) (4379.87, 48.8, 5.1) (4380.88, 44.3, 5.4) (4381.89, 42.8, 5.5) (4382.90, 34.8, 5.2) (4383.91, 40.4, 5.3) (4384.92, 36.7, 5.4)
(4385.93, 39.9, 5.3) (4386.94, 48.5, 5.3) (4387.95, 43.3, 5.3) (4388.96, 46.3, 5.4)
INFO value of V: 0.7 AA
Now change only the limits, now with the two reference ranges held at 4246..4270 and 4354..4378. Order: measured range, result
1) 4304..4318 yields 0.7 AA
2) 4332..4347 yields 0.6 AA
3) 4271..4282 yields -0.5 AA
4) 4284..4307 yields 0.9 AA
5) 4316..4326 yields -0.5 AA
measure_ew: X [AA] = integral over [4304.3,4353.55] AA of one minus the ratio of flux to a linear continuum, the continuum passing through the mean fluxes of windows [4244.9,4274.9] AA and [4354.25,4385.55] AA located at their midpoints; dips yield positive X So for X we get 1.7 AA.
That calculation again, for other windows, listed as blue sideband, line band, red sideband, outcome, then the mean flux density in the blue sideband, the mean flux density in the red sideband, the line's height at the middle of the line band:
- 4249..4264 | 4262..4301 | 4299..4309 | -2.4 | 36.9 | 33.7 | 35.2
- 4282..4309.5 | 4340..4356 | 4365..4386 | 0.4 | 35.6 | 39.2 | 37.9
